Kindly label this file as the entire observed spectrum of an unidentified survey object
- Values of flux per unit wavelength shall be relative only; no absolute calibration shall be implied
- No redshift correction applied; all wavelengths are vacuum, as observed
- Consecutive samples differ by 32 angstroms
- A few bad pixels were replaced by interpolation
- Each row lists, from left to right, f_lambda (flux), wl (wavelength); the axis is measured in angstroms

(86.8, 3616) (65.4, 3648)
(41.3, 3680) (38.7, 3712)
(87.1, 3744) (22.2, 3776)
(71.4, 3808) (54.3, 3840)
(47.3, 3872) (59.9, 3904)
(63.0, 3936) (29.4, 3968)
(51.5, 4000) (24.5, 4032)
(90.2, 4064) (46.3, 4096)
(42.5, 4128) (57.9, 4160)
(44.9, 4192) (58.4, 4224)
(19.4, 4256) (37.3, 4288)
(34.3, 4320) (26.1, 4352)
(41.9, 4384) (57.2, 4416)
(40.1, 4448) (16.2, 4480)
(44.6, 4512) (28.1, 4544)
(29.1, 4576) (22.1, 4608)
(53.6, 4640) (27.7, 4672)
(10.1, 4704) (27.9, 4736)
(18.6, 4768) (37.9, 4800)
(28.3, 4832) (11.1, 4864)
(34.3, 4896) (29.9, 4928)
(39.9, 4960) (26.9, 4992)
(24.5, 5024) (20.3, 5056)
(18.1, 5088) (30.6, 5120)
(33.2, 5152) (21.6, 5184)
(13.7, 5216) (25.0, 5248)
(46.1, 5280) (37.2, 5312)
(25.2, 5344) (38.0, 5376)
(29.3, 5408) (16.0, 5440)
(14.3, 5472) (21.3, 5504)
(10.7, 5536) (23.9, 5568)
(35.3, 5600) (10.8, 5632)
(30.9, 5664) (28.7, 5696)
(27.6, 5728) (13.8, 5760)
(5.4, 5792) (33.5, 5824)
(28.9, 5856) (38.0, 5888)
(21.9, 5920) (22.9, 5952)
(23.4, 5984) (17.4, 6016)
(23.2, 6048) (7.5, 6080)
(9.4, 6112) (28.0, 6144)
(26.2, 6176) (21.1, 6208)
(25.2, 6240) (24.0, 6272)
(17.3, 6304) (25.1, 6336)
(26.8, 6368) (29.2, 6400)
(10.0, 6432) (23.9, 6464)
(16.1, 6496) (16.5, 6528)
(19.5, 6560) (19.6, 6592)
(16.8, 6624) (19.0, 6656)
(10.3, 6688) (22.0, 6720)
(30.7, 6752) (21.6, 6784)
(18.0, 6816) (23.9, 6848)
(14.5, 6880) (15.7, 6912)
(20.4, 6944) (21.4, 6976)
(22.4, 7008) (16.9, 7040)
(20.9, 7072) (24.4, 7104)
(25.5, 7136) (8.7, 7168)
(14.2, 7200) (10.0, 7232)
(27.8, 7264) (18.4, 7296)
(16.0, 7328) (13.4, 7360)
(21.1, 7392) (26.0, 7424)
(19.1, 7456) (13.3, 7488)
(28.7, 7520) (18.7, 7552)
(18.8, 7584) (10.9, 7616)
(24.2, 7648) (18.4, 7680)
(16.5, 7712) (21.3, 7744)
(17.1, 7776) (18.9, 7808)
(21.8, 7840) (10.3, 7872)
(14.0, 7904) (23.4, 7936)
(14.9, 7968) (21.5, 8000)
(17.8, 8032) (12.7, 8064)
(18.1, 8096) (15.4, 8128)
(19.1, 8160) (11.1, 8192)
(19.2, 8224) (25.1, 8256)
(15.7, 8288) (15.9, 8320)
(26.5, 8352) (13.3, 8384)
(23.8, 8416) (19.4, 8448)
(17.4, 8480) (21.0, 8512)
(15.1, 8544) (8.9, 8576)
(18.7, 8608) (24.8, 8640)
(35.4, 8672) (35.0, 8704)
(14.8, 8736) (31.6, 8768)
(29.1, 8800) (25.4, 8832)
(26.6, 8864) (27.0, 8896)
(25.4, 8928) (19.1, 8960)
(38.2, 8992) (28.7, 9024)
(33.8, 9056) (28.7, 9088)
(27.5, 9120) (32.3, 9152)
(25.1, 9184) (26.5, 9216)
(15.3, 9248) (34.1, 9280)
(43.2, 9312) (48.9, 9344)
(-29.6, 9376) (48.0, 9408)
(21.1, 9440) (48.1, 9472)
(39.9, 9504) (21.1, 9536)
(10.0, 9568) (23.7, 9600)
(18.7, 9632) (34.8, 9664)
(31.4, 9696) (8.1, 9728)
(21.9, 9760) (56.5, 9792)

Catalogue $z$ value 1.330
